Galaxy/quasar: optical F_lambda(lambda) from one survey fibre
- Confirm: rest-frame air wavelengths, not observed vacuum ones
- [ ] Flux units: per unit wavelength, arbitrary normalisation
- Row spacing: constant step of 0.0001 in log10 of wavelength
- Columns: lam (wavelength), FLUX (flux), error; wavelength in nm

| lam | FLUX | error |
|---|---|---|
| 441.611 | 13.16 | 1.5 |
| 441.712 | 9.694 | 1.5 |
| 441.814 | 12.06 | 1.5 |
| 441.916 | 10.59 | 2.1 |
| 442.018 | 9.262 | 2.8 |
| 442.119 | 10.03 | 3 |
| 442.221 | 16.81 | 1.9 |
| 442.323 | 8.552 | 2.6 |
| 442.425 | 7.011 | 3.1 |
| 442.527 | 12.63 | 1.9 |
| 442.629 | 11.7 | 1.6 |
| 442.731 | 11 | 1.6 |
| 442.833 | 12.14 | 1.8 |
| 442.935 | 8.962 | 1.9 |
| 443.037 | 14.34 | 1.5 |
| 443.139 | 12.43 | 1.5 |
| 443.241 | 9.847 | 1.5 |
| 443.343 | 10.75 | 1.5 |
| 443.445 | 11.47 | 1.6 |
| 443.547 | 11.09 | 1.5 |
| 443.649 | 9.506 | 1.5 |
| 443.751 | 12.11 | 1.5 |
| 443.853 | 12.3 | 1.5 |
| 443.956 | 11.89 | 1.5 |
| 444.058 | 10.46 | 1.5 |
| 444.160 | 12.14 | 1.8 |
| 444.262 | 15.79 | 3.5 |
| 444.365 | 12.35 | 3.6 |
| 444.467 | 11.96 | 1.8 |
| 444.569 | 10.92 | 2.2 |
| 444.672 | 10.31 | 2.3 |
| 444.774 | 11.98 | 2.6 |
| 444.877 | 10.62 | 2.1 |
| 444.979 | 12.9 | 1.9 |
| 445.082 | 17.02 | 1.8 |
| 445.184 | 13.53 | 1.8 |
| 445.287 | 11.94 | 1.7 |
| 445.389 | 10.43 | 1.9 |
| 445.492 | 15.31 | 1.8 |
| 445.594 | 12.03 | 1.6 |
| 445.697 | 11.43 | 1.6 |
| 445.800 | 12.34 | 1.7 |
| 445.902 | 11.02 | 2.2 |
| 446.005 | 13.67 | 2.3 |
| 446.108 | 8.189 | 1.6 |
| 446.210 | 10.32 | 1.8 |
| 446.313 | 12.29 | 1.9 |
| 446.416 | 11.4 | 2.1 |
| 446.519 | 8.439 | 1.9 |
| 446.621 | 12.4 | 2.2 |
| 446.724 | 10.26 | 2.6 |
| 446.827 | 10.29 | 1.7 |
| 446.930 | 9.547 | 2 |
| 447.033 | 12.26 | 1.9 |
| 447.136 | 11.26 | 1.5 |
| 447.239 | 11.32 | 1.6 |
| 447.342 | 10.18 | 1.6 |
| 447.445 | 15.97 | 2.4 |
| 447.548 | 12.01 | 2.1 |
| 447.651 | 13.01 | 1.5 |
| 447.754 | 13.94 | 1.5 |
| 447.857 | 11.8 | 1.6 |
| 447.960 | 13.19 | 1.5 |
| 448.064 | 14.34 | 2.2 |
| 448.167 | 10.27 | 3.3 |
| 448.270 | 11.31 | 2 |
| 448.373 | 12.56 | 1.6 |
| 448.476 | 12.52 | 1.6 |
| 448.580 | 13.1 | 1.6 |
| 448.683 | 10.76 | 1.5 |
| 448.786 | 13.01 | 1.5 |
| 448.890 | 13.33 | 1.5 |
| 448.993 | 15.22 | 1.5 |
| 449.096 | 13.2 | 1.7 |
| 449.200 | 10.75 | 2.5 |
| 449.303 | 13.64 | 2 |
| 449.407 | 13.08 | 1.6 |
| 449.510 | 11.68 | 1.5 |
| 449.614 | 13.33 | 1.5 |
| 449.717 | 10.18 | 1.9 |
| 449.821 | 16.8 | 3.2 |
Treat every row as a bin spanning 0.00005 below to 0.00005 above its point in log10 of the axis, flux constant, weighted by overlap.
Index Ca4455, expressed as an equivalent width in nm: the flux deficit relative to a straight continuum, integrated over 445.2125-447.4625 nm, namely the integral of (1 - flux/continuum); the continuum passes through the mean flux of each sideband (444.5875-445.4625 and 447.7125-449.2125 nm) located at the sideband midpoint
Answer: 0.19 nm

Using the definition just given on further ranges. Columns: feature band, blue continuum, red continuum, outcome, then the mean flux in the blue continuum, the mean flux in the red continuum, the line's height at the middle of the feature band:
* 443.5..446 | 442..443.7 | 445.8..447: -0.28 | 11.1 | 10.8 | 10.9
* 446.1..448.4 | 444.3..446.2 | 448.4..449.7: 0.15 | 12.1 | 12.7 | 12.4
